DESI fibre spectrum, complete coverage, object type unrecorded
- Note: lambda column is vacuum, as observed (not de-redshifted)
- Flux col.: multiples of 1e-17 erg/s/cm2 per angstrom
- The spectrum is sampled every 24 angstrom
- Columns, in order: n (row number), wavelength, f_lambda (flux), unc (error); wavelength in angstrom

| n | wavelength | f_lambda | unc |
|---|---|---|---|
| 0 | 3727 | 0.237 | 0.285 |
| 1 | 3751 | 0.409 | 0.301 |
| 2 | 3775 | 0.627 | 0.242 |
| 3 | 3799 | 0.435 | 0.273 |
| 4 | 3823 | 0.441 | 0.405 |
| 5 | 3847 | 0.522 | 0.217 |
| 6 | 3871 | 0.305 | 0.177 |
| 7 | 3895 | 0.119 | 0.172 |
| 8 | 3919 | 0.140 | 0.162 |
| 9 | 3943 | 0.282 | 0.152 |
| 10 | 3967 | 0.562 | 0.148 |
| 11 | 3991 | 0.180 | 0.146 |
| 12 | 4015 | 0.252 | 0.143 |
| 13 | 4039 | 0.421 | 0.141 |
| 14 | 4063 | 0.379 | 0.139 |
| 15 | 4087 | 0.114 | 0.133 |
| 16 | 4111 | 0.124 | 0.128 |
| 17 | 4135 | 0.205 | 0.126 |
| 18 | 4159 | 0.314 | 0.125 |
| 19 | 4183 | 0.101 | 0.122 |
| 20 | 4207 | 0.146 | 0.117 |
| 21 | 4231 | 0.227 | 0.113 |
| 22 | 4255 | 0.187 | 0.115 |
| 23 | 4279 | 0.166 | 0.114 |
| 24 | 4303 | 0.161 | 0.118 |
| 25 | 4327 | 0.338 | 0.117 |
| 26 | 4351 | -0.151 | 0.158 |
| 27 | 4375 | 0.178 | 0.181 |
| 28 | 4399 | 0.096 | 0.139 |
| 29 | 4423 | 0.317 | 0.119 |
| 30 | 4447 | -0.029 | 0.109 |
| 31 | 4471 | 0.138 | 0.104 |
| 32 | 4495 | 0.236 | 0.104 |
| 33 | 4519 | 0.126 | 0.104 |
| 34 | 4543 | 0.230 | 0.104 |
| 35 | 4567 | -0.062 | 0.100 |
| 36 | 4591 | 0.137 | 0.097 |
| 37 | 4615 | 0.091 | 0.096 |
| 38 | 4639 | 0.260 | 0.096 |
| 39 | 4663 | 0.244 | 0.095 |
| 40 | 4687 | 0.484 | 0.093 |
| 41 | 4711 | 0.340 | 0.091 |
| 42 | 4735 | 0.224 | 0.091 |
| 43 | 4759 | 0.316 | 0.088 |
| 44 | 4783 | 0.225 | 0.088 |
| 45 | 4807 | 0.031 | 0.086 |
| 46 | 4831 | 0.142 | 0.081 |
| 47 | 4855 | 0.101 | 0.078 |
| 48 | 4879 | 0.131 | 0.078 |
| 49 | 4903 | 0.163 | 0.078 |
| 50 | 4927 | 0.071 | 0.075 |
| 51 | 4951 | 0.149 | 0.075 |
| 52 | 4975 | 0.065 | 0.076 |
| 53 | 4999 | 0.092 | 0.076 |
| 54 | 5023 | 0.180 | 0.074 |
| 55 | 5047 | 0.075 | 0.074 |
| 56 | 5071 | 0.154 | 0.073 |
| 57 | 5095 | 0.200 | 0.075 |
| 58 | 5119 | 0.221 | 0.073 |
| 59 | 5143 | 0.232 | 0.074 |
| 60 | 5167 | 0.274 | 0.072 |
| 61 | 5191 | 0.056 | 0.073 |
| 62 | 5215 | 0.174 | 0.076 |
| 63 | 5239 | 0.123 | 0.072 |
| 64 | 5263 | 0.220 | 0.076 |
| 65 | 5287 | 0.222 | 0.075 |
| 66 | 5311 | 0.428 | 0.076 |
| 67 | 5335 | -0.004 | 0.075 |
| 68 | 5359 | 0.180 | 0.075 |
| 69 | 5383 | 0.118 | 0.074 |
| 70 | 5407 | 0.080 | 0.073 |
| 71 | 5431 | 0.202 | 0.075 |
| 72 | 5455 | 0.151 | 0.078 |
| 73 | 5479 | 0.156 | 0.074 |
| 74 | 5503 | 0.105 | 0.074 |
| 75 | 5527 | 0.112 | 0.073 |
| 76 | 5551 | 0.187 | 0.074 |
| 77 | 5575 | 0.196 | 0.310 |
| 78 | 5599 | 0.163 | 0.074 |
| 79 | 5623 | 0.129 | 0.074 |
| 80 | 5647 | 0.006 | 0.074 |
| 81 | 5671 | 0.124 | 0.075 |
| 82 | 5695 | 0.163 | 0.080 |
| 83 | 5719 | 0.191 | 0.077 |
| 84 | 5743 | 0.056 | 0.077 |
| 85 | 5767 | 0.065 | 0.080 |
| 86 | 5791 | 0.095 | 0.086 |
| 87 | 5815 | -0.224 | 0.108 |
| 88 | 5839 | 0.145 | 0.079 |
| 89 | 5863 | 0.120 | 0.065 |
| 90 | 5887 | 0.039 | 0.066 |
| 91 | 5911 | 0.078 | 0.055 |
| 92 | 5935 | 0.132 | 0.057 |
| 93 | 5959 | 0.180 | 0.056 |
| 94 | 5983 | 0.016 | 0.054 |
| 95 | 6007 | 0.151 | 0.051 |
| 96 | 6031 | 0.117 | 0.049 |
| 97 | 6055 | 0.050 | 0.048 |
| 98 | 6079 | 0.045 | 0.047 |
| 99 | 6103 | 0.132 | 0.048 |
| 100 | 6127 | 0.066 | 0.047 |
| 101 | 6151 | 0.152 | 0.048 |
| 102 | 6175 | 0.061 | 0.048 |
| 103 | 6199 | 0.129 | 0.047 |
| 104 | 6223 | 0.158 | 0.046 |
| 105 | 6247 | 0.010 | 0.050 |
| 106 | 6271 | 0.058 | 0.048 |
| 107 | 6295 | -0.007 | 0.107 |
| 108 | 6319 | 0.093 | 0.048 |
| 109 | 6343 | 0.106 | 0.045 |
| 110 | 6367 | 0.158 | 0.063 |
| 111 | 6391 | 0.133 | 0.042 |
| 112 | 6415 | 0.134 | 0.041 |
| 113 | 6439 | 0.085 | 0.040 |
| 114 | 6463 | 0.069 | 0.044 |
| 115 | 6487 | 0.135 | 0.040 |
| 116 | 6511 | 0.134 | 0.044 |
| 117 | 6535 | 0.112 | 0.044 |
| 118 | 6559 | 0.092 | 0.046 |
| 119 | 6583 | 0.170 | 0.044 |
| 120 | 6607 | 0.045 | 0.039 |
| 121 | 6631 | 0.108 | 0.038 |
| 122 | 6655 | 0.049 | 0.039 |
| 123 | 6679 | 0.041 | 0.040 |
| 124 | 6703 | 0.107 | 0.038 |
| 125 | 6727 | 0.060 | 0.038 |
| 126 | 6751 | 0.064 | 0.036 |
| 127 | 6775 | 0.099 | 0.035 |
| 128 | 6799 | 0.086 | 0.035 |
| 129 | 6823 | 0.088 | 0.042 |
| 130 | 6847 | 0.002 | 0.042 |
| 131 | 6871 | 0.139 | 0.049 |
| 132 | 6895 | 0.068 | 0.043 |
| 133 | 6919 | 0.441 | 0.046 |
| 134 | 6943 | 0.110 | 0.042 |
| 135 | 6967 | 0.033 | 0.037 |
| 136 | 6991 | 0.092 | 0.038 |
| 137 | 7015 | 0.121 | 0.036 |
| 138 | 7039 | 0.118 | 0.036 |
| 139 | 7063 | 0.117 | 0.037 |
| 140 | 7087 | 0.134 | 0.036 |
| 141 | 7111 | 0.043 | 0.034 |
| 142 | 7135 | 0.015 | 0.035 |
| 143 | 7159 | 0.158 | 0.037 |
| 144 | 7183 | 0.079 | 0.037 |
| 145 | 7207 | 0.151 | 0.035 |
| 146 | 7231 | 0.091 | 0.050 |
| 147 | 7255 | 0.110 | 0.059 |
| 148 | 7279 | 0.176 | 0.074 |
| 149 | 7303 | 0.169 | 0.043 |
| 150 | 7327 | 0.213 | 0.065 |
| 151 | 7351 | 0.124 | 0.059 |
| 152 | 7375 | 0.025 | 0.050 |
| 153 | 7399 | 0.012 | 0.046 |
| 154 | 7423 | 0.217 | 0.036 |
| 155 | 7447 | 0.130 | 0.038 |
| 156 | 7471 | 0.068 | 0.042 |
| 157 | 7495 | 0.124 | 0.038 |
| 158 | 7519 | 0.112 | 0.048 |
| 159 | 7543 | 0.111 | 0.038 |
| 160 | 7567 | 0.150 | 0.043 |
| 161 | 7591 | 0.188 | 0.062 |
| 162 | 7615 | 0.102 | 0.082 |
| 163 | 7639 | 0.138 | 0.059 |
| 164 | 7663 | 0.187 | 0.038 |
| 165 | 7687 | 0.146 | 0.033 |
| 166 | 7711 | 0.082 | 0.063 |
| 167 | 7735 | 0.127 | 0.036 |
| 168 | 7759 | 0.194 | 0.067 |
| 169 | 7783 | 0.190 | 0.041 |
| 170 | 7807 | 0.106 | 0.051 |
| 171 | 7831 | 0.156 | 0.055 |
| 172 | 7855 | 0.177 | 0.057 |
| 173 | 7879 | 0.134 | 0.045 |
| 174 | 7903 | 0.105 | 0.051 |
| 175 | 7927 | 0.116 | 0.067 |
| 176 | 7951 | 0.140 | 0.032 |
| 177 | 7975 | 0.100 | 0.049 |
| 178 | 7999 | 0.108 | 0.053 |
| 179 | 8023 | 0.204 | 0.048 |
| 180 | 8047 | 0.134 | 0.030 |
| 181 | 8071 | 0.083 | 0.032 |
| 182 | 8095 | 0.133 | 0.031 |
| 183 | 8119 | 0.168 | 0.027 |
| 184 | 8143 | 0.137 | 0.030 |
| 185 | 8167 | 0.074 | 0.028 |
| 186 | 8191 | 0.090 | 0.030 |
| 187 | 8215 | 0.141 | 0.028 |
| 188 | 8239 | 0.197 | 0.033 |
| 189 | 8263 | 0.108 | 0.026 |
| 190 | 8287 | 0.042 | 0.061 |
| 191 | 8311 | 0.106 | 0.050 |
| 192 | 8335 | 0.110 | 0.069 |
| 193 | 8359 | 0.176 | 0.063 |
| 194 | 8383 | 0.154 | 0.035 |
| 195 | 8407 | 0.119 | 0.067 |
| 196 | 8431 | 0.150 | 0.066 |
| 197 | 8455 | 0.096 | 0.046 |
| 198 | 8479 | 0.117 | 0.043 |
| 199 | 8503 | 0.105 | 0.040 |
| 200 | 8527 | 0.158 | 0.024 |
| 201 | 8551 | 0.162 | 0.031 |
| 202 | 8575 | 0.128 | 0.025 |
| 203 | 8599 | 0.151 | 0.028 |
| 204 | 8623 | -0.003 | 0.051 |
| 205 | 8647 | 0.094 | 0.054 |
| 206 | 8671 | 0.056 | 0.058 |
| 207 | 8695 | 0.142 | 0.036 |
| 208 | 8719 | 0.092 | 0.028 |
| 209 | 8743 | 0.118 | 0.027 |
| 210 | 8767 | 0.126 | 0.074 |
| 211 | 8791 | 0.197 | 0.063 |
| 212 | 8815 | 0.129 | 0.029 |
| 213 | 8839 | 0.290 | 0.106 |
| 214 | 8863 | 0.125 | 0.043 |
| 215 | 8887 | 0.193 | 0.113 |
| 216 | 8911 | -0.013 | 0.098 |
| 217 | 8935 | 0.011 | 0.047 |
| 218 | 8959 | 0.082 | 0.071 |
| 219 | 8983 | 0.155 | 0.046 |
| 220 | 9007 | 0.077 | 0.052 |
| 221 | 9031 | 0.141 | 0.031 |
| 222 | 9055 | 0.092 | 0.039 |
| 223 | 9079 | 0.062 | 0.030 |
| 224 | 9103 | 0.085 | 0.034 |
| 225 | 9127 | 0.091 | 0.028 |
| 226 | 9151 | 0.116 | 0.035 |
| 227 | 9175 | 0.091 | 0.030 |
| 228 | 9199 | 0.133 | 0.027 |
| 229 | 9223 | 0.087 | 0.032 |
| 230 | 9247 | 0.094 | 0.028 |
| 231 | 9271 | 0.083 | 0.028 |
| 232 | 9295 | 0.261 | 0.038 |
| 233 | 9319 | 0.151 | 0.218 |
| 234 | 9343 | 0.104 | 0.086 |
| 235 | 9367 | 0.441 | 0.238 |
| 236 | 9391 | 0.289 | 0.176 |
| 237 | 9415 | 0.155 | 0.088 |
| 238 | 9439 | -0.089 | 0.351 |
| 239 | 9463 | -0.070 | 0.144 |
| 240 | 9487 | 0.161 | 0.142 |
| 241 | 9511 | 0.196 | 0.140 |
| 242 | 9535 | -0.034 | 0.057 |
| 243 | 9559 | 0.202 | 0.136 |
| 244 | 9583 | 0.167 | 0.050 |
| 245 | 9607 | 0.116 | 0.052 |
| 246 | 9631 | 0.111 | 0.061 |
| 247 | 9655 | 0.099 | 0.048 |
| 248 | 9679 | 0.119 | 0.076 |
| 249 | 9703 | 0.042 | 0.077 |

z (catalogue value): 0.855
